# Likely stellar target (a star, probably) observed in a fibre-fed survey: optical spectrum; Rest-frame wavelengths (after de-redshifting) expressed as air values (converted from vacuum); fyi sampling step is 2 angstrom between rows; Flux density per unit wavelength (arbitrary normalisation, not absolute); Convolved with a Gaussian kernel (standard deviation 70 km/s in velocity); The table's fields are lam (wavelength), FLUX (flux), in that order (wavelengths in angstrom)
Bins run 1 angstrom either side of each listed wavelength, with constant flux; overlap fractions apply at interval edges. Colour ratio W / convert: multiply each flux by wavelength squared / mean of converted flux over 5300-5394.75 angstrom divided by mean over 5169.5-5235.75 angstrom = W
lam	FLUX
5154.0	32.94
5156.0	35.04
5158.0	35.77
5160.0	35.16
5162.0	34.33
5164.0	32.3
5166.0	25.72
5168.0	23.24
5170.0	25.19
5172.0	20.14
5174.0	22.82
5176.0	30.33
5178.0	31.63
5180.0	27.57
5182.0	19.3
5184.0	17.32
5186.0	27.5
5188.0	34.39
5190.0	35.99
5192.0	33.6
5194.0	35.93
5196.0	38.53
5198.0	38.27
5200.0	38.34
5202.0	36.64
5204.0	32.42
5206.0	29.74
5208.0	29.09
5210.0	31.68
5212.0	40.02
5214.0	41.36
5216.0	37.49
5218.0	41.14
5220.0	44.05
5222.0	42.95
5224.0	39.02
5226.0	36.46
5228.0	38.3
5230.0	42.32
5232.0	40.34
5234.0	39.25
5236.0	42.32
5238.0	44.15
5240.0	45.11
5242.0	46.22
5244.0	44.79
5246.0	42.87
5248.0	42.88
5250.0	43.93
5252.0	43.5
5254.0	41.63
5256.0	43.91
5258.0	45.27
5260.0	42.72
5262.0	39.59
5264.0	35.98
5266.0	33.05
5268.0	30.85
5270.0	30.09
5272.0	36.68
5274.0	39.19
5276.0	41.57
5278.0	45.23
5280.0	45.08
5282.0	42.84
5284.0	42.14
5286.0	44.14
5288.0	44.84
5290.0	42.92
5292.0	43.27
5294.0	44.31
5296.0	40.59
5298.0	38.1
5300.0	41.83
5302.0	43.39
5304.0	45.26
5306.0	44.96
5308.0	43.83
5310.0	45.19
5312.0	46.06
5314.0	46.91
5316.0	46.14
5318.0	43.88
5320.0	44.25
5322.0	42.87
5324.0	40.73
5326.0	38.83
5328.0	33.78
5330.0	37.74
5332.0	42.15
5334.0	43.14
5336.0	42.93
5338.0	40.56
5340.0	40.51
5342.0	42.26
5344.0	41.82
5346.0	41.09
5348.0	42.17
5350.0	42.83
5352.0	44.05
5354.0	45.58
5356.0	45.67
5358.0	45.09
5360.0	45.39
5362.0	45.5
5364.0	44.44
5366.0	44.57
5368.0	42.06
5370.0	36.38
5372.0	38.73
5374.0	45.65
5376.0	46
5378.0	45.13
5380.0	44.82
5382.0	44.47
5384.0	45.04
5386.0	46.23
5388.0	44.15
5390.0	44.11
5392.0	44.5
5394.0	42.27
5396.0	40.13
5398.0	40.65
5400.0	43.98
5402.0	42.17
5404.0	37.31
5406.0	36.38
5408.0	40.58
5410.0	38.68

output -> 1.3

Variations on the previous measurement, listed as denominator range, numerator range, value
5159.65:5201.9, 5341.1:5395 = 1.57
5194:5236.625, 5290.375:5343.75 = 1.16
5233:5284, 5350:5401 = 1.11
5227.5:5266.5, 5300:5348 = 1.04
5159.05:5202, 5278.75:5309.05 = 1.50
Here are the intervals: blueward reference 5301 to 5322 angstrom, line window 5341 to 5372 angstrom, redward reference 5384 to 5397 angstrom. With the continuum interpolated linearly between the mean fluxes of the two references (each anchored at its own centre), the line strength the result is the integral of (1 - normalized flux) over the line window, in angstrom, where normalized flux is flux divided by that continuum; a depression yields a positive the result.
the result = 0.8 angstrom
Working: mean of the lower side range 44.9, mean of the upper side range 43.7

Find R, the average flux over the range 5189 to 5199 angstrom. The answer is 36.5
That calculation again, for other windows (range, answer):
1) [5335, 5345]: 41.6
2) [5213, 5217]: 39.4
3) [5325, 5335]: 39.1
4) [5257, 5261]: 44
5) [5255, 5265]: 41.5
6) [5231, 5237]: 40.6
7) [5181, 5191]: 26.9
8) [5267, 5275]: 34.2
